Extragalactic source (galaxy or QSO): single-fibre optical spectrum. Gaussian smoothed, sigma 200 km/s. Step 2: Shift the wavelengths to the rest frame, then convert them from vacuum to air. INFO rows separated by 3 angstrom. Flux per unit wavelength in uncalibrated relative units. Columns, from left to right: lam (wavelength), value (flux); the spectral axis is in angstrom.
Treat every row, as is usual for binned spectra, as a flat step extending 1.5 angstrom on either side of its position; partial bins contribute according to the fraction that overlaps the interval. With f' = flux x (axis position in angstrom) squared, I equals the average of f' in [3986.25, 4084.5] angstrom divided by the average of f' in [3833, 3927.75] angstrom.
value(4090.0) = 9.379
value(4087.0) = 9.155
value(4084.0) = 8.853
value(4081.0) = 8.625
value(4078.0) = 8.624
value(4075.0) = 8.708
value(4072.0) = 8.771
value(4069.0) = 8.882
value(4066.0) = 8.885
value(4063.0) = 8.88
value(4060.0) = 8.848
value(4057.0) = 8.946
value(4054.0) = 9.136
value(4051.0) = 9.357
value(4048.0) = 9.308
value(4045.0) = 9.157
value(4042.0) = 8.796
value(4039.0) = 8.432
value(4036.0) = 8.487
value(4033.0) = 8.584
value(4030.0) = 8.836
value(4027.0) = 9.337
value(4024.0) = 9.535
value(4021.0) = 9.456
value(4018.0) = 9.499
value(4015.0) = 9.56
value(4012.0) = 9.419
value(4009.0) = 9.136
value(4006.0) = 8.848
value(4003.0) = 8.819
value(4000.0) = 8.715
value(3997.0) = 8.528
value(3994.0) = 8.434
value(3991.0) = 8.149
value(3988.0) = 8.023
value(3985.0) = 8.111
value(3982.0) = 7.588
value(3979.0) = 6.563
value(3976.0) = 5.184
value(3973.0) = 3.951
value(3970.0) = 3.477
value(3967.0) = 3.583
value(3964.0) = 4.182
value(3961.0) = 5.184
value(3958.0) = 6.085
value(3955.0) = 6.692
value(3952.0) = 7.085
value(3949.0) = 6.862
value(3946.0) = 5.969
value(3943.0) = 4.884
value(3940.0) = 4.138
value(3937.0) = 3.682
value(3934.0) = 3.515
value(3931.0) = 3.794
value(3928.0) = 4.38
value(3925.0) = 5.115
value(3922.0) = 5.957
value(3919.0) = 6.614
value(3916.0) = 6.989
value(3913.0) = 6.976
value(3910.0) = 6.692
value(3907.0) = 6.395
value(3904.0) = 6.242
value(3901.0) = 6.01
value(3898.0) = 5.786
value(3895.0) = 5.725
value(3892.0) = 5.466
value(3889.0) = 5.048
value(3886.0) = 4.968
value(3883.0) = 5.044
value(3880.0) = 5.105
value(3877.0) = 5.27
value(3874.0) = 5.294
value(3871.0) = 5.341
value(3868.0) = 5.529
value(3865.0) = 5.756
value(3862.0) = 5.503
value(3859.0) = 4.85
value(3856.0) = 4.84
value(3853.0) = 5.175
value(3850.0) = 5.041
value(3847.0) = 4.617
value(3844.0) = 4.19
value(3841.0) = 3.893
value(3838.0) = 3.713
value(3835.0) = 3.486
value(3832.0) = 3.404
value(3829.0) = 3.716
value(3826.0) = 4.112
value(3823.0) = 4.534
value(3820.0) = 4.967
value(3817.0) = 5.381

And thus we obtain 1.79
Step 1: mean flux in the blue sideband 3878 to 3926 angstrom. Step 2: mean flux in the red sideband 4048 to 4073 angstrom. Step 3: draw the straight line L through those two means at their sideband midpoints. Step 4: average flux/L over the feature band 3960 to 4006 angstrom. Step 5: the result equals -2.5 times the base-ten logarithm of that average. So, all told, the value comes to 0.13 mag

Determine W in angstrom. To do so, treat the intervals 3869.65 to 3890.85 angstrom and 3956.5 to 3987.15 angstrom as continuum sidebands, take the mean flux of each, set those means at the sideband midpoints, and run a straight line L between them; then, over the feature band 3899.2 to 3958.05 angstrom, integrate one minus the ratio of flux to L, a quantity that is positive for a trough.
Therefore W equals -4.3 angstrom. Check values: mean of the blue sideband 5.16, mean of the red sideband 5.45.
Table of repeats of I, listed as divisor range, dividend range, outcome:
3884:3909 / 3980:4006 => 1.52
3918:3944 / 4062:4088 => 2.04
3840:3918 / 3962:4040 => 1.51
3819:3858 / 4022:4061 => 2.33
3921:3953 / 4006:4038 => 1.91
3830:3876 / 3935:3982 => 1.17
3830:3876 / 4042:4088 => 2.11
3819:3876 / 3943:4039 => 1.73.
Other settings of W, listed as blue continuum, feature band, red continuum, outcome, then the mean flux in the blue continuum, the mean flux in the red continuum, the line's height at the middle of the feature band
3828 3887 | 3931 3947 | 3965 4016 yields 5.11 angstrom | 4.74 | 7.36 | 6.35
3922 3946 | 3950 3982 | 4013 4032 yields 4.14 angstrom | 4.43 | 9.35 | 6.21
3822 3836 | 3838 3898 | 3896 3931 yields -3.01 angstrom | 3.84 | 6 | 4.84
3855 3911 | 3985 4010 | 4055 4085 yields -3.35 angstrom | 5.51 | 8.81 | 7.53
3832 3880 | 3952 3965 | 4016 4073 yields 2.40 angstrom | 4.8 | 9.01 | 7.09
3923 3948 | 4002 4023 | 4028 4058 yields -4.40 angstrom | 4.51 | 8.91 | 7.66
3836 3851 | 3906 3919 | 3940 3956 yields -3.10 angstrom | 4.24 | 6.08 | 5.46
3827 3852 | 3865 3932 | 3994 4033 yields 0.78 angstrom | 4.03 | 9.09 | 5.75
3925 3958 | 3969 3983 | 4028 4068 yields 2.32 angstrom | 5.15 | 8.9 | 6.36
